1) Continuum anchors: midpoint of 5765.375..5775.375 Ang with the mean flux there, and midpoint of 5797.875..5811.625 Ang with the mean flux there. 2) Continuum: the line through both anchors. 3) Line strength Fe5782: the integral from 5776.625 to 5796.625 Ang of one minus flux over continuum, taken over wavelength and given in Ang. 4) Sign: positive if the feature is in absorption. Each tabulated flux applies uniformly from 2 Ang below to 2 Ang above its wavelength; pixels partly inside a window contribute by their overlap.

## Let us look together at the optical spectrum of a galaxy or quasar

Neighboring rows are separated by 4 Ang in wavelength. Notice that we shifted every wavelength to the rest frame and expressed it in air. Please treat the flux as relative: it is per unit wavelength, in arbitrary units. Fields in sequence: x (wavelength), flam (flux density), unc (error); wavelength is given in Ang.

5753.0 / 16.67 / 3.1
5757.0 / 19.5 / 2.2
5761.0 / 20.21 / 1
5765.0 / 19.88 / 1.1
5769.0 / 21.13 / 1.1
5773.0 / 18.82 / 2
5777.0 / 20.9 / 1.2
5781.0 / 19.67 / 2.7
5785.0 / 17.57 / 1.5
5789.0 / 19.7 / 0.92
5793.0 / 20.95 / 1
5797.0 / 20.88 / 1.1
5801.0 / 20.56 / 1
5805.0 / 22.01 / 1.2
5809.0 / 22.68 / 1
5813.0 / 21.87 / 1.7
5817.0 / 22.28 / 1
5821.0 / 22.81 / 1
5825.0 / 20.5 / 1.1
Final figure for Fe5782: 1.0 Ang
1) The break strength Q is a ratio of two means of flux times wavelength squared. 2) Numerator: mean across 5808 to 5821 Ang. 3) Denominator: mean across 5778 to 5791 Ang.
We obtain 1.2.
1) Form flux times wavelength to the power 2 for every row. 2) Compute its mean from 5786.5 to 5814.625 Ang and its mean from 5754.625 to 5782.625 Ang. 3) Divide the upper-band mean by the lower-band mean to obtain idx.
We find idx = 1.07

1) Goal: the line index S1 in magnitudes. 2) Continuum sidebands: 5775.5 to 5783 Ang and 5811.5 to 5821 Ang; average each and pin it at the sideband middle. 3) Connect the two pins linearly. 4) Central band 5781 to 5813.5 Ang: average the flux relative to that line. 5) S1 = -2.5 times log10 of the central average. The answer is 0.03 mag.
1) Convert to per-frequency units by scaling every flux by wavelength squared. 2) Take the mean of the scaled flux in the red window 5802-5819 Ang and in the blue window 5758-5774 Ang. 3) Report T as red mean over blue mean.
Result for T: 1.12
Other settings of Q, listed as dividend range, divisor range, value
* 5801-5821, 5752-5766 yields 1.17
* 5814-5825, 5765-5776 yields 1.12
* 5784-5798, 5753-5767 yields 1.03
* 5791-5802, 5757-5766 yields 1.06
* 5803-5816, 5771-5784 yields 1.14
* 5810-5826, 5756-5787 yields 1.13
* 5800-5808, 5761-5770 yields 1.07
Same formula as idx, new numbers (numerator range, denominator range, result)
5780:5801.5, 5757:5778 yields 1.00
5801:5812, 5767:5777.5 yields 1.10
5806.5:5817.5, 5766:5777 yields 1.12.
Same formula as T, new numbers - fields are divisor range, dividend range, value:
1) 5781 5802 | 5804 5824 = 1.13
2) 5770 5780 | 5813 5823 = 1.14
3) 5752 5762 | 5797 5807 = 1.14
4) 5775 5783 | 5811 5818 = 1.10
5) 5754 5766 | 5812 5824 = 1.16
